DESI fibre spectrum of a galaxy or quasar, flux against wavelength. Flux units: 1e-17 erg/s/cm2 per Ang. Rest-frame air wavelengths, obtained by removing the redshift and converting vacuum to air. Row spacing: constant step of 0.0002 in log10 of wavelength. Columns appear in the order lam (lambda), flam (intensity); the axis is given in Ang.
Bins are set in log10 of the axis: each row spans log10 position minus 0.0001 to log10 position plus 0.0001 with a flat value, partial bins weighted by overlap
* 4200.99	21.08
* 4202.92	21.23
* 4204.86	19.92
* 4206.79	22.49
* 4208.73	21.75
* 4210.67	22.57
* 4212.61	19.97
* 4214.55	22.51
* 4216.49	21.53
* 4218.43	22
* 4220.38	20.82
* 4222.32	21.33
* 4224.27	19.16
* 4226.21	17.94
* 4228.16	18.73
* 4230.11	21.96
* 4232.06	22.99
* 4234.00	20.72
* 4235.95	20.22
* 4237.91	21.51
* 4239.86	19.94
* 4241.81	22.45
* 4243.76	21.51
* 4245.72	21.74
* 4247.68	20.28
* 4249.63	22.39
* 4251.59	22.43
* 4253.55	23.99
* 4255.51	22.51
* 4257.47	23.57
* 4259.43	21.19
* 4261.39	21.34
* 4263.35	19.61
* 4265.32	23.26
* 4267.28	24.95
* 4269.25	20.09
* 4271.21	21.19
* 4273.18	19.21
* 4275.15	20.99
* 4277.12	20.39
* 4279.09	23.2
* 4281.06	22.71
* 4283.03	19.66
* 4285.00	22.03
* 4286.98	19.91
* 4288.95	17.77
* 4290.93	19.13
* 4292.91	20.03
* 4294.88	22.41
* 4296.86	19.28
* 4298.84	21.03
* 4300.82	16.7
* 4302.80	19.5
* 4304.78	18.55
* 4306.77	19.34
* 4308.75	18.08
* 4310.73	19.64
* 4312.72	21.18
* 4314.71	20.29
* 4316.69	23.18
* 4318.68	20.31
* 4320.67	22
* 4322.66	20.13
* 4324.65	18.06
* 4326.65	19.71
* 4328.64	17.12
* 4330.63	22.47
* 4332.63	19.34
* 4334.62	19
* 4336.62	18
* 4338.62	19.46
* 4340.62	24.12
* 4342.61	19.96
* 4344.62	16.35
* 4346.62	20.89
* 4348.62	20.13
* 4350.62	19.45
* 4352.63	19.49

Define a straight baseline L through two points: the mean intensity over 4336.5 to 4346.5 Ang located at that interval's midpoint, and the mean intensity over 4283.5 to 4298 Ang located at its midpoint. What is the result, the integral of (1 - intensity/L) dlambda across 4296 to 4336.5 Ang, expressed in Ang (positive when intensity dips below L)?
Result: 0.5 Ang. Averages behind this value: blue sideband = 20.1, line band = 19.7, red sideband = 19.8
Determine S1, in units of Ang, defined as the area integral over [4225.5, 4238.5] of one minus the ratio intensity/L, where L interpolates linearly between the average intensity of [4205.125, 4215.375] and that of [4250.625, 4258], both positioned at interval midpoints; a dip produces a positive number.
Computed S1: 1.0 Ang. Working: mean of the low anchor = 21.7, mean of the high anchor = 23.1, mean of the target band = 20.6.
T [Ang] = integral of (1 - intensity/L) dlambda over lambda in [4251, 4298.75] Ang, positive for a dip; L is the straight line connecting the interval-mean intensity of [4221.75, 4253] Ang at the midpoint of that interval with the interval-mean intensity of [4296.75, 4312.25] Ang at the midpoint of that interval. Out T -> -3.2 Ang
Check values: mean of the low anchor 21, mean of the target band 21.3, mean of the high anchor 19.1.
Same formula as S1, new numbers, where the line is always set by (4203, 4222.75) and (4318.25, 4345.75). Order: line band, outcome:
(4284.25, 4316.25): 0.7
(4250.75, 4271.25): -1.5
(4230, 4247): -0.2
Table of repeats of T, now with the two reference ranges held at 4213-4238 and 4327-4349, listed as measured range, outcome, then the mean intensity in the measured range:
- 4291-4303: 0.19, 19.8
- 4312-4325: -0.63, 20.9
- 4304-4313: 0.34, 19.2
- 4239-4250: -0.38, 21.4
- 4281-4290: 0.03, 20.2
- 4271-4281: -0.40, 21.1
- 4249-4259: -1.15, 22.9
